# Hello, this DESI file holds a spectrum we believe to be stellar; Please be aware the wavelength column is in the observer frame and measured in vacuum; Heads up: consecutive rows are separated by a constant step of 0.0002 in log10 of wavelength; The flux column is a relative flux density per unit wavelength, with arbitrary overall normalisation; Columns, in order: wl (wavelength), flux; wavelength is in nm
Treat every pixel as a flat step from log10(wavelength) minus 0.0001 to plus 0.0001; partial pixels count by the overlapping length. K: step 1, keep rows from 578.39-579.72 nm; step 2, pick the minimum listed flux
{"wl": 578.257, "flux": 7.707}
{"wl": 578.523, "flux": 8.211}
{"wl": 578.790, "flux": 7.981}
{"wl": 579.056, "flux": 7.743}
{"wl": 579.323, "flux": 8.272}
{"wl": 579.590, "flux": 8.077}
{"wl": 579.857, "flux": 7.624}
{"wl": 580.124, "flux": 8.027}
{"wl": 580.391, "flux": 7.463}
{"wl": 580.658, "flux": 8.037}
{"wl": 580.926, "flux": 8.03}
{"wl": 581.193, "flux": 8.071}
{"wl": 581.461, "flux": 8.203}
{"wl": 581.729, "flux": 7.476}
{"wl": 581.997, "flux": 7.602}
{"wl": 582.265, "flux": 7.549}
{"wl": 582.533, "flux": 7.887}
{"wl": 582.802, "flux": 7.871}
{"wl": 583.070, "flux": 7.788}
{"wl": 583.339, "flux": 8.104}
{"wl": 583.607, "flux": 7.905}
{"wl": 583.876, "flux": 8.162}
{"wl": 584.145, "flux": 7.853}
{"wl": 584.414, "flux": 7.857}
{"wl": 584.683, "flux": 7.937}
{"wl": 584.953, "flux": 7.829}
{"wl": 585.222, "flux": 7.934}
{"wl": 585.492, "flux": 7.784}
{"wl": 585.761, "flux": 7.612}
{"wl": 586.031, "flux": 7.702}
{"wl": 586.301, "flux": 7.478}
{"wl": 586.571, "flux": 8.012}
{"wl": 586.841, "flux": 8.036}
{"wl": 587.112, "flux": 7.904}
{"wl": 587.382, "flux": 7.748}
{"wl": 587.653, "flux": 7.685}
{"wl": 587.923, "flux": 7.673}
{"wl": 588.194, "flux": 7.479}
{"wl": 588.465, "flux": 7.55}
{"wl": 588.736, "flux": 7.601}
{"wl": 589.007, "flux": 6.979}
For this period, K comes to 7.743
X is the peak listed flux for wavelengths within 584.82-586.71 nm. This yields 8.012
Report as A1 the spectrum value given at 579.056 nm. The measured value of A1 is 7.743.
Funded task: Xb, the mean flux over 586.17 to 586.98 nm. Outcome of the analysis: 7.84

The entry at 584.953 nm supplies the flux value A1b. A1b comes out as 7.829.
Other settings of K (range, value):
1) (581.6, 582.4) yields 7.476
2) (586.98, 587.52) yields 7.748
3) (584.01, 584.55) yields 7.853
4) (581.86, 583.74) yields 7.549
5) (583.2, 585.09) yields 7.829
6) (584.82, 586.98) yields 7.478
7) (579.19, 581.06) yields 7.463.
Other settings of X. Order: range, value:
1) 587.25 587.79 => 7.748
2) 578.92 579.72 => 8.272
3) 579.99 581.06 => 8.037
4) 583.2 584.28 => 8.162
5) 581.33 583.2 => 8.203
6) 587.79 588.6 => 7.673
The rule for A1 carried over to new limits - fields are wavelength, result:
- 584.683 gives 7.937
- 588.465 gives 7.55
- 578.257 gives 7.707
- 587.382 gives 7.748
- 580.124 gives 8.027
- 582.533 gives 7.887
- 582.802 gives 7.871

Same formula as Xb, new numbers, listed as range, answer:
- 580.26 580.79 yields 7.76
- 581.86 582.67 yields 7.68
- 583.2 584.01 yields 8.06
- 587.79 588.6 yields 7.56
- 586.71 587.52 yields 7.89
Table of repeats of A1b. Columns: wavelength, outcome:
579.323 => 8.272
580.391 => 7.463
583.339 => 8.104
